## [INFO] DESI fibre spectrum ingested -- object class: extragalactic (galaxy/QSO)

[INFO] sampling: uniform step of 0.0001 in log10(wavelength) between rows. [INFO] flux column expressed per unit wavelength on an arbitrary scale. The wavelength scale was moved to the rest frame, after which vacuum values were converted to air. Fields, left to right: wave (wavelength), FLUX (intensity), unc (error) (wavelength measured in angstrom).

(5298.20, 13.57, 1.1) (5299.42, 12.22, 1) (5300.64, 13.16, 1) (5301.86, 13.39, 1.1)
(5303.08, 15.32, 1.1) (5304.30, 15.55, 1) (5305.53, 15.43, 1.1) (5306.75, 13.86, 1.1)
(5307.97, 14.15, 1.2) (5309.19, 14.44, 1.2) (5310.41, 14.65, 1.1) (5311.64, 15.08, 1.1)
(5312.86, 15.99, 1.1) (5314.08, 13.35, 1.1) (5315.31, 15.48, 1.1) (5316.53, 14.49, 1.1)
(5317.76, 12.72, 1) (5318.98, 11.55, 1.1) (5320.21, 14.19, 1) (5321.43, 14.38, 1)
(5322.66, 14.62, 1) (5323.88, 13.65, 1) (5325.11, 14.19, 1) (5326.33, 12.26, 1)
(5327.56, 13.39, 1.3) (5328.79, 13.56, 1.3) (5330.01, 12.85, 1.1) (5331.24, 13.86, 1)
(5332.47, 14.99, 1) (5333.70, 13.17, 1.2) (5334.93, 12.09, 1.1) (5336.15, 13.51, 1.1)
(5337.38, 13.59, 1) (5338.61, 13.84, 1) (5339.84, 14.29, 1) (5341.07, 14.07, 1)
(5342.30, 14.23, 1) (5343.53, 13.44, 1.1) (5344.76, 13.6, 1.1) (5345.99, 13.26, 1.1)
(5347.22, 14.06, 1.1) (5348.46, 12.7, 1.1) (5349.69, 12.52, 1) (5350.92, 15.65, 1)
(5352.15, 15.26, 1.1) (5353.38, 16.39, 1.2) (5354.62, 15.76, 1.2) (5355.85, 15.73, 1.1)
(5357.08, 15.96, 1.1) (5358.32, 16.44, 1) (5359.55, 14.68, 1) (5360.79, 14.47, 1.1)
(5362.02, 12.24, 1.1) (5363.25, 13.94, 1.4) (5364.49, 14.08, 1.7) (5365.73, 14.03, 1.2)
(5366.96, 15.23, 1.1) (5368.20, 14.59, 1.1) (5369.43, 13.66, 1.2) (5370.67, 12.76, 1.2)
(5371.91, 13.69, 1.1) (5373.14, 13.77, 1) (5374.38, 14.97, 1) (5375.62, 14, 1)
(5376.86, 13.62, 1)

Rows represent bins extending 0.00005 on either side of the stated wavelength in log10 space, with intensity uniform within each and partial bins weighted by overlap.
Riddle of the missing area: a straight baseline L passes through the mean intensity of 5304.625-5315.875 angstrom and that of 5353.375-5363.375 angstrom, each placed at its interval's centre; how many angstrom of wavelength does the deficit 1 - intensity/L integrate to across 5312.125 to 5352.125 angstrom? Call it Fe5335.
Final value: 3.0 angstrom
